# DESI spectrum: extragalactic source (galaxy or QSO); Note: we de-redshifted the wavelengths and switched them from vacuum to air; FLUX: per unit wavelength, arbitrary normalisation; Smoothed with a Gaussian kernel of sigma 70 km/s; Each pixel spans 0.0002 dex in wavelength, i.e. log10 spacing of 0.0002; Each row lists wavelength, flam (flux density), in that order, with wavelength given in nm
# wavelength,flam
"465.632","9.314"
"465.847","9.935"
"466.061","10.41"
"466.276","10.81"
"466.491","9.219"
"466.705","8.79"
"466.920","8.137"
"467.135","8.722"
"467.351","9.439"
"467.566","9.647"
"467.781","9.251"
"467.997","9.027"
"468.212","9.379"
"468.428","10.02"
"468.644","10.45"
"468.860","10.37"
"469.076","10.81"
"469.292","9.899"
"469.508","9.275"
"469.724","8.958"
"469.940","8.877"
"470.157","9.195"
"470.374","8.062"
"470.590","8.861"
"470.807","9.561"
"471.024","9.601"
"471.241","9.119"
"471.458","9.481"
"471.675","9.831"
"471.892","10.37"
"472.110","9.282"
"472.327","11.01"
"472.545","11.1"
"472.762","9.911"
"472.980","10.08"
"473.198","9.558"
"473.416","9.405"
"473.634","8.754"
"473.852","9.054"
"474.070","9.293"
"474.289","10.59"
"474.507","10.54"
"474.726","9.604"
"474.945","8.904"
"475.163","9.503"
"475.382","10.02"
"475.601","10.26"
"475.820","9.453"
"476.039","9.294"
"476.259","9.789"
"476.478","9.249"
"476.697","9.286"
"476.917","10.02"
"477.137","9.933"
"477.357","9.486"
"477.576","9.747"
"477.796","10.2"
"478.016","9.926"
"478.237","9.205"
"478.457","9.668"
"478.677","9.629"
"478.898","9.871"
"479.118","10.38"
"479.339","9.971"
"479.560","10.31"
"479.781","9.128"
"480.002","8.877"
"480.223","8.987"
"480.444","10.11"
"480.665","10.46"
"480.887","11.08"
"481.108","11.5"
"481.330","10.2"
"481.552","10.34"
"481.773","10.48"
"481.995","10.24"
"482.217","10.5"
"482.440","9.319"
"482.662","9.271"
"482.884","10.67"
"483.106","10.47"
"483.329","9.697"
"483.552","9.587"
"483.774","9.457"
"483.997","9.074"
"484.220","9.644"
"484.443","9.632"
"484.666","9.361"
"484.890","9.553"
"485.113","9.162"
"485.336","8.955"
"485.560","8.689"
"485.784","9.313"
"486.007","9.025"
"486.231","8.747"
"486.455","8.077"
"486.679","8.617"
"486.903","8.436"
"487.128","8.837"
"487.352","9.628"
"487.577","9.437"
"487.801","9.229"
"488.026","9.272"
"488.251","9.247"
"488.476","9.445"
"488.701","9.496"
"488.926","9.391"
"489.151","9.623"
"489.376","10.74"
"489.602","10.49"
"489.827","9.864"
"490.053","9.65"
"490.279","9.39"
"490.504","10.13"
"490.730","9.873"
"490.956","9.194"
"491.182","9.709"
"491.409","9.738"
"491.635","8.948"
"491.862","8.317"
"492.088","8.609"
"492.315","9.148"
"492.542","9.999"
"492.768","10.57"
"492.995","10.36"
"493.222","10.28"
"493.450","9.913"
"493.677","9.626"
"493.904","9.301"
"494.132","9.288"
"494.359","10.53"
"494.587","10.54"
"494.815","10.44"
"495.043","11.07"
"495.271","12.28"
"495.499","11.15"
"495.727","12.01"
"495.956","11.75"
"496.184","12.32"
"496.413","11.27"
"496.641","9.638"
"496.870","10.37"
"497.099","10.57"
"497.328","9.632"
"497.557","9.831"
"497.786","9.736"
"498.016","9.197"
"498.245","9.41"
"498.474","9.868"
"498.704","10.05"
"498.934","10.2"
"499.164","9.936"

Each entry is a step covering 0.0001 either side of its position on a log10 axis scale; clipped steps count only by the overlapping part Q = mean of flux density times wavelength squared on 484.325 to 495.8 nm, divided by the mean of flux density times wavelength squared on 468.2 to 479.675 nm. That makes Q 1.06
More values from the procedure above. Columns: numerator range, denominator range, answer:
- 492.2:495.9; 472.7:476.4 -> 1.17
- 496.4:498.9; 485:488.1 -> 1.16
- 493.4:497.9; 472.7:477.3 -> 1.19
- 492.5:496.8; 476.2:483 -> 1.14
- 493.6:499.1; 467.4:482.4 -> 1.16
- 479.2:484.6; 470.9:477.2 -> 1.06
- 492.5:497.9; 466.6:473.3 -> 1.22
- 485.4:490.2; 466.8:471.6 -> 1.07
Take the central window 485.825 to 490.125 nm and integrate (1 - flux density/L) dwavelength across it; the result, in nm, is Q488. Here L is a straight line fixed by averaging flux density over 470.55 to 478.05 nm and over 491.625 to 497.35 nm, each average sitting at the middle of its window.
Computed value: 0.35 nm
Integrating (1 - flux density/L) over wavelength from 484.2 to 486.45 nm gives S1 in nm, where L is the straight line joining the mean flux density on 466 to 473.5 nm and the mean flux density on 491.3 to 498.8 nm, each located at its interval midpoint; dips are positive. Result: 0.18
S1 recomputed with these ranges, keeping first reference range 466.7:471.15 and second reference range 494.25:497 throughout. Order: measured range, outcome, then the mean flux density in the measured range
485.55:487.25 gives 0.29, 8.73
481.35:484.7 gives 0.13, 9.87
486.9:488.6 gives 0.22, 9.24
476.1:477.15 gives 0.03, 9.61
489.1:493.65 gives 0.46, 9.73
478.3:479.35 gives 0.02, 9.87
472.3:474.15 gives -0.02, 9.75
